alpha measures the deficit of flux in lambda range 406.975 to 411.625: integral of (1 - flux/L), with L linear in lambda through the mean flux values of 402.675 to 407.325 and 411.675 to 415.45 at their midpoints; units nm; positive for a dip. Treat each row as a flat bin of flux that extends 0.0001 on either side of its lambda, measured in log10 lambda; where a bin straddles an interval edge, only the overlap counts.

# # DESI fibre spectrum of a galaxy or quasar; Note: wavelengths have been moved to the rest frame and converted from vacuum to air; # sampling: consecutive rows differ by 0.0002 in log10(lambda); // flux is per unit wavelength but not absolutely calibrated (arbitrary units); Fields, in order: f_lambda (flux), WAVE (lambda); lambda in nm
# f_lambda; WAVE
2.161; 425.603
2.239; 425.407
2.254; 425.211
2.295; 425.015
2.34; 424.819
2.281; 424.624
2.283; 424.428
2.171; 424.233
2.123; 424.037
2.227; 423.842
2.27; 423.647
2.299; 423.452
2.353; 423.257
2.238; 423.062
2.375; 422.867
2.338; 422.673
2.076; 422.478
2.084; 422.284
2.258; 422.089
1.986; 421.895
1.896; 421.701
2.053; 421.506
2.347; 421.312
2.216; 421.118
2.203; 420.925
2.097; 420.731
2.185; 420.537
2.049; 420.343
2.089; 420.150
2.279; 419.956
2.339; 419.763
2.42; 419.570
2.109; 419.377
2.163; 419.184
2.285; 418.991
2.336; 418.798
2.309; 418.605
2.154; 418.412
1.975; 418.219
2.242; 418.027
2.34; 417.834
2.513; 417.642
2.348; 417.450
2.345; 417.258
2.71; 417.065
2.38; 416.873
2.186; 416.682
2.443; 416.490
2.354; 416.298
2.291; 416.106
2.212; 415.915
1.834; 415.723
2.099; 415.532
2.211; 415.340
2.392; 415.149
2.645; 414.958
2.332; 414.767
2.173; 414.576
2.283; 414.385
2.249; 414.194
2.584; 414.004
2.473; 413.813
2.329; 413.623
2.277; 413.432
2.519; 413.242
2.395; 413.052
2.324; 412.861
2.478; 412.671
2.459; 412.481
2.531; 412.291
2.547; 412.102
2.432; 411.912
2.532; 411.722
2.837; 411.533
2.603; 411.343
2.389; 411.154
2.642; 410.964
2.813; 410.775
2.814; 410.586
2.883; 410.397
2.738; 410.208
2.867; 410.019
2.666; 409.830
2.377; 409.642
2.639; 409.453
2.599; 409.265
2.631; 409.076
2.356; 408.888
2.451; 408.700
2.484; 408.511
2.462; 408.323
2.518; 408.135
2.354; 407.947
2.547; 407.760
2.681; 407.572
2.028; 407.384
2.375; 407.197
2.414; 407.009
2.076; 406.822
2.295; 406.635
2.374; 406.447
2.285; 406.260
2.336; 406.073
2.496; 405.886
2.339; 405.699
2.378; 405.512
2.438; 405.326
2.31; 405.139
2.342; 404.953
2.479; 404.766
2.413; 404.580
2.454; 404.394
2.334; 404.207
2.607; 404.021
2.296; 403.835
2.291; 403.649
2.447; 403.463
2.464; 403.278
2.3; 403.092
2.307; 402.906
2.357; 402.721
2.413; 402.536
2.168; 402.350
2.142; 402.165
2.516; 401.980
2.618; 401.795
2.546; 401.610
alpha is -0.36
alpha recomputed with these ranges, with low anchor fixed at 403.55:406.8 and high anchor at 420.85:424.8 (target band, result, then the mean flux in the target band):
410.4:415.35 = -0.39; 2.48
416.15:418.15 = -0.10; 2.38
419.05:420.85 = 0.03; 2.19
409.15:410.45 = -0.19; 2.67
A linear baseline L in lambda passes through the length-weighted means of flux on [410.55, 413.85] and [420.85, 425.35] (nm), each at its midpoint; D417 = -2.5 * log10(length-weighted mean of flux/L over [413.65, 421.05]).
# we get 0.04 mag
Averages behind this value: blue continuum 2.52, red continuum 2.22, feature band 2.28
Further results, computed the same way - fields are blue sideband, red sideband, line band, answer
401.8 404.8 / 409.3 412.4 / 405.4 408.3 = 0.06 mag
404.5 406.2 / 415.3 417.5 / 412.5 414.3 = -0.04 mag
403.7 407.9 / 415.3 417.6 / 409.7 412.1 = -0.15 mag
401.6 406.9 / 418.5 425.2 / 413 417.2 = -0.03 mag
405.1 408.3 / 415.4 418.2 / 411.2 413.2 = -0.08 mag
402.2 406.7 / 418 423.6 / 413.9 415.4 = -0.05 mag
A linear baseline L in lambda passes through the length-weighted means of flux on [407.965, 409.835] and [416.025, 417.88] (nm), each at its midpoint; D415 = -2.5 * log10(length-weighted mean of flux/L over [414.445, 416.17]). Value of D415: 0.08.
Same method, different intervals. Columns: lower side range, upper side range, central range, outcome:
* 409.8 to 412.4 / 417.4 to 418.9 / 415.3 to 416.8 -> 0.086 mag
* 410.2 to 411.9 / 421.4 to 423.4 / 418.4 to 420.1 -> 0.021 mag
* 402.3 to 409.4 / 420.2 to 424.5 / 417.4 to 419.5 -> -0.008 mag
